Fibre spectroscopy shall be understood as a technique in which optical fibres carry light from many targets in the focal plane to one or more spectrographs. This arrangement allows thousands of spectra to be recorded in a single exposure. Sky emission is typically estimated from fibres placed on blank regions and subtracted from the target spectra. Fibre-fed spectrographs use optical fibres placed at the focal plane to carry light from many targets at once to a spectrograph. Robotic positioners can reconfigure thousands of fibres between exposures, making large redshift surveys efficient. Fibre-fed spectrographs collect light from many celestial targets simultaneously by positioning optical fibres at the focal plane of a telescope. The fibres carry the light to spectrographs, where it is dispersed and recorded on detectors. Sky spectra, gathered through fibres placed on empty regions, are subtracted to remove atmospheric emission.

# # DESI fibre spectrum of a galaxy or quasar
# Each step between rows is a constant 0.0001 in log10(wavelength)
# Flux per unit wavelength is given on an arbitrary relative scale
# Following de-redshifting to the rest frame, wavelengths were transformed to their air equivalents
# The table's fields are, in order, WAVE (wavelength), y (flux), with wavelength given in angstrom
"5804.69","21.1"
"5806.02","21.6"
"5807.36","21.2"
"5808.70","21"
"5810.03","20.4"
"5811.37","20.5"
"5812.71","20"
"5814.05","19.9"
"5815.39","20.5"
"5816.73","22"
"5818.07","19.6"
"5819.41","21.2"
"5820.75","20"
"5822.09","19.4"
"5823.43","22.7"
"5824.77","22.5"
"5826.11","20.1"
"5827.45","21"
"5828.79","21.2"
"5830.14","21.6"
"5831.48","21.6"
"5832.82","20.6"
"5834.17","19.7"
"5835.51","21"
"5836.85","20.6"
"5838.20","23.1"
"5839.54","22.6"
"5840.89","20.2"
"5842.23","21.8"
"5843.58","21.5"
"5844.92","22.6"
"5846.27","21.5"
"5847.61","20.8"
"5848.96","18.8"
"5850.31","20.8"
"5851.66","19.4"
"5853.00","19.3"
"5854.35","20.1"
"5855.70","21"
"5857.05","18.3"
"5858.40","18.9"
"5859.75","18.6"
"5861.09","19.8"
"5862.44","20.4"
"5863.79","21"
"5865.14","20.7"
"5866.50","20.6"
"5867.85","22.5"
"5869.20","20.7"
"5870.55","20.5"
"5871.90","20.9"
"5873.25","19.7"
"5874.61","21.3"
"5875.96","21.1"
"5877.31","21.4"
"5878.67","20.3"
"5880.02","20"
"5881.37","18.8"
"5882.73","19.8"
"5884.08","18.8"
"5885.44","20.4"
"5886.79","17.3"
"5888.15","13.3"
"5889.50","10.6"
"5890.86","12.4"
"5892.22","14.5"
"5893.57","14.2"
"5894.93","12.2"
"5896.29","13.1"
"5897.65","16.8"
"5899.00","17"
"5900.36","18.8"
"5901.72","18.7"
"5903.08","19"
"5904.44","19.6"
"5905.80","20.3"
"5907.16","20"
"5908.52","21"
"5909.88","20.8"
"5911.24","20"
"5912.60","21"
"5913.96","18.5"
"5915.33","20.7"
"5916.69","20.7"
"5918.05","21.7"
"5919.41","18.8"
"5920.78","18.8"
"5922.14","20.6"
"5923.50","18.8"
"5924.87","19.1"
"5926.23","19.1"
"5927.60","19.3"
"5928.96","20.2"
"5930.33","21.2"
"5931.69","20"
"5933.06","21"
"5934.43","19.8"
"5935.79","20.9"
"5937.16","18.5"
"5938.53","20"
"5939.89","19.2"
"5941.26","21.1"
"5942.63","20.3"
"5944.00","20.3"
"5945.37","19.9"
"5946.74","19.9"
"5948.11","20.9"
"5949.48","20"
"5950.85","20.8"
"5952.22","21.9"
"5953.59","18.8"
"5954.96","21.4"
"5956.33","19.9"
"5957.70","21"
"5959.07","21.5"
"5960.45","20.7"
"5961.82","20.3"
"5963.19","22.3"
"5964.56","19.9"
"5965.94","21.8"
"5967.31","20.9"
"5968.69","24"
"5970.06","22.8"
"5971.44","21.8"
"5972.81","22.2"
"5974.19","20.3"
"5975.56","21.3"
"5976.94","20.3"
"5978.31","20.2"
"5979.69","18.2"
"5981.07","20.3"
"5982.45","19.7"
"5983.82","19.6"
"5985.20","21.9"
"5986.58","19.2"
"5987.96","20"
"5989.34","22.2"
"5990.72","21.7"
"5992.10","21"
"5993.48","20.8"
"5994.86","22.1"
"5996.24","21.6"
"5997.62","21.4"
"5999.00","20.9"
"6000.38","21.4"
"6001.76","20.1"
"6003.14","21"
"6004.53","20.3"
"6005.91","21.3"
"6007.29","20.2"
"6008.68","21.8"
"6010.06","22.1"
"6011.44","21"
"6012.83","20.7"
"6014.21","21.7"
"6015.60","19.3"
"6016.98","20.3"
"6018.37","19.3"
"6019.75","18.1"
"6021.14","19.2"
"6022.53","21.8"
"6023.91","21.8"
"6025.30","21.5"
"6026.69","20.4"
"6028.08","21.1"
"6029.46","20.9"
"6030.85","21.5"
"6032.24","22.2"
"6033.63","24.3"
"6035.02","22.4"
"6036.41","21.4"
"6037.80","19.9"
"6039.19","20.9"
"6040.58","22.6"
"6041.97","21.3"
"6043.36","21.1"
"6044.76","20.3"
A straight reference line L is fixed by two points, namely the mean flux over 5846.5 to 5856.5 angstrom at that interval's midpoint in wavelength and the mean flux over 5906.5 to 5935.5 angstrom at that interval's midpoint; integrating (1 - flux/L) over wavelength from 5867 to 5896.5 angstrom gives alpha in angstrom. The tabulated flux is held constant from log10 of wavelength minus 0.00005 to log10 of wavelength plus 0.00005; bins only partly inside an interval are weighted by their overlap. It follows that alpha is 3.1 angstrom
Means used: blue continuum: 20.1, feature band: 18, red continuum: 20.1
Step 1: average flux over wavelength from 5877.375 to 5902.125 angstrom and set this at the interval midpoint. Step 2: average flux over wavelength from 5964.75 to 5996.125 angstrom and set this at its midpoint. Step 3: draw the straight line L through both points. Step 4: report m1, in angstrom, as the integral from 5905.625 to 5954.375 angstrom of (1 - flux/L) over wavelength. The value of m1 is -4.2 angstrom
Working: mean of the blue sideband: 16.6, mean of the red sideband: 21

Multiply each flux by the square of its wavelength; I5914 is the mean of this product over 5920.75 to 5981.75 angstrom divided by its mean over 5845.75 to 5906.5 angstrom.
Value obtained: 1.1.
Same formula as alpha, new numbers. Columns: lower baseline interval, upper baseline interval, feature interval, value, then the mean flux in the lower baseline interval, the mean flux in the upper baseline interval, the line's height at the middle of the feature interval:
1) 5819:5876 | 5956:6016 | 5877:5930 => 6.27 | 20.7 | 21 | 20.8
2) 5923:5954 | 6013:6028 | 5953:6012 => -2.13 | 20.1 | 20.4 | 20.2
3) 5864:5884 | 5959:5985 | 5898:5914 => 0.88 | 20.5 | 21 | 20.7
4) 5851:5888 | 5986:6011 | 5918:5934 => 0.50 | 20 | 21.1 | 20.4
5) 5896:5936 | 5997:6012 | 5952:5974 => -1.01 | 19.6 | 21.1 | 20.4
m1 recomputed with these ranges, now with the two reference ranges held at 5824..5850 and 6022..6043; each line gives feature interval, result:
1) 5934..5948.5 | 0.92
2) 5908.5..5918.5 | 0.40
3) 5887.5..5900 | 4.34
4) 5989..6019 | 0.75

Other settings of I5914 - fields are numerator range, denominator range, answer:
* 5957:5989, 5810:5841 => 1.05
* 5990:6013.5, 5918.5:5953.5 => 1.08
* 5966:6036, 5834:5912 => 1.14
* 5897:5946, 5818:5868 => 0.98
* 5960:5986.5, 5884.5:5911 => 1.27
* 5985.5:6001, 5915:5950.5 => 1.08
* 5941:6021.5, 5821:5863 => 1.05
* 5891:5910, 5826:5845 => 0.83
